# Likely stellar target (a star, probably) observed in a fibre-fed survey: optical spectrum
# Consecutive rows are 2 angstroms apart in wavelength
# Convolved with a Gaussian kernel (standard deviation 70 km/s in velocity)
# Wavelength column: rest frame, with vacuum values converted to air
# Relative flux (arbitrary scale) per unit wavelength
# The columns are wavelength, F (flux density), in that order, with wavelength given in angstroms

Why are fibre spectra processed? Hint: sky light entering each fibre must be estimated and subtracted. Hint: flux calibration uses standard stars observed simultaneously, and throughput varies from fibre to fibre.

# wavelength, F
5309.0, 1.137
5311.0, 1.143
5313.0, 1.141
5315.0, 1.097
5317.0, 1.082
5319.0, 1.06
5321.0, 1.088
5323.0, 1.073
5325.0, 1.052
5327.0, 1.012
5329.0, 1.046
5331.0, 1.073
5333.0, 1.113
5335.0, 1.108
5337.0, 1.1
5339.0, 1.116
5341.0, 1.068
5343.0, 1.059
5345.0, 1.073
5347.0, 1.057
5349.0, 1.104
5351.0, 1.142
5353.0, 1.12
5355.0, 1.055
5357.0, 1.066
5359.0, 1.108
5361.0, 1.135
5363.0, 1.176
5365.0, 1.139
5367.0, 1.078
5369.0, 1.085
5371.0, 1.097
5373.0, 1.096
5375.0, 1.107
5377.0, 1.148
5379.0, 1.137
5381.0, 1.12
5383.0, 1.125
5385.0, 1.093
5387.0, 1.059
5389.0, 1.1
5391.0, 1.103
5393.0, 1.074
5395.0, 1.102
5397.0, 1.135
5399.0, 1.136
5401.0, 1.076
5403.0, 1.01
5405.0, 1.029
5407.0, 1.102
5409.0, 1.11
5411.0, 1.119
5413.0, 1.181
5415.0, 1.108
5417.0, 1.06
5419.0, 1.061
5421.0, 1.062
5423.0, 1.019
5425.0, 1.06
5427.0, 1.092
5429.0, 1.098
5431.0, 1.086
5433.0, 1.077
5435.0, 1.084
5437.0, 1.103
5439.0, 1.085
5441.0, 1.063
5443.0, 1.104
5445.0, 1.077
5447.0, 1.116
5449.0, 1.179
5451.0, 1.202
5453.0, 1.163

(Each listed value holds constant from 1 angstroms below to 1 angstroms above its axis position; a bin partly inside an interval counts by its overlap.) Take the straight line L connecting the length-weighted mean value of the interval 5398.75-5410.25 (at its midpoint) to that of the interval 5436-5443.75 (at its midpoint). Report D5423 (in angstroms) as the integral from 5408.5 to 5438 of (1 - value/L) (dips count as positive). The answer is -0.2 angstroms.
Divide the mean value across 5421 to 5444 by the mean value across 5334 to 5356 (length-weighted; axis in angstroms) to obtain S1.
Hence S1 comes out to 0.99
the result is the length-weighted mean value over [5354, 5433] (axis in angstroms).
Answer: 1.1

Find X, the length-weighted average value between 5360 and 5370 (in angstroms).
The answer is 1.12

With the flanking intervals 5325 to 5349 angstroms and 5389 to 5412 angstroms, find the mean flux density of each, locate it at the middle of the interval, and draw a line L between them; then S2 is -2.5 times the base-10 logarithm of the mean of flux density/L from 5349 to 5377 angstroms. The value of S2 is -0.03 mag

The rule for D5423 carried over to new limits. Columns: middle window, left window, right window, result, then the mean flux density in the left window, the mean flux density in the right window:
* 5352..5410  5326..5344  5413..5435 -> -1.2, 1.08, 1.08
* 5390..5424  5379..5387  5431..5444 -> 0.4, 1.11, 1.09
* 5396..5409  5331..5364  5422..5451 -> 0.1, 1.1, 1.09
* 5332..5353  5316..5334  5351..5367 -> -0.1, 1.07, 1.11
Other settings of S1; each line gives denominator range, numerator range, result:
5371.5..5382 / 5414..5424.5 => 0.95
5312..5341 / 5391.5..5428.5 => 1.00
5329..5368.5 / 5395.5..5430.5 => 0.99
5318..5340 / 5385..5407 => 1.01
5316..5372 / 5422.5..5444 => 0.99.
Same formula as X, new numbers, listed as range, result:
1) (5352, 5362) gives 1.1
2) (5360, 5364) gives 1.16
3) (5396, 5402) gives 1.12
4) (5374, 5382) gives 1.13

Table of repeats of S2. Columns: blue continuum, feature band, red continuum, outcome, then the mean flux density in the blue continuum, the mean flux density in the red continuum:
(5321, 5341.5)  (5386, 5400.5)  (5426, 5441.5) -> -0.017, 1.08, 1.09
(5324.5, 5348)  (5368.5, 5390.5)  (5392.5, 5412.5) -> -0.021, 1.07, 1.09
